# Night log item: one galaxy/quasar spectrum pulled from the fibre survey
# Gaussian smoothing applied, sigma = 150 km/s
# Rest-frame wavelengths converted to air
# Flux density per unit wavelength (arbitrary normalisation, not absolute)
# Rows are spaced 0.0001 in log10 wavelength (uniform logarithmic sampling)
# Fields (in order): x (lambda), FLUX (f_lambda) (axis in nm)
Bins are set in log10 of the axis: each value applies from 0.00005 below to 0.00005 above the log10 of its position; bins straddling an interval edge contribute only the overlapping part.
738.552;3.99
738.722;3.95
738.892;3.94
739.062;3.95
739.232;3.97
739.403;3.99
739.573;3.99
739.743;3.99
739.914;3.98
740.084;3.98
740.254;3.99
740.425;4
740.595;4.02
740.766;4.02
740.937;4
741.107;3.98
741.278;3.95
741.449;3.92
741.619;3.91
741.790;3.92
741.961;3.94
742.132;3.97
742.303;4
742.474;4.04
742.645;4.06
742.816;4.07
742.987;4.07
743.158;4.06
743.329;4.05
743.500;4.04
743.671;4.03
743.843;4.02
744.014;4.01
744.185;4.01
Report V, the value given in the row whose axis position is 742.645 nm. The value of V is 4.06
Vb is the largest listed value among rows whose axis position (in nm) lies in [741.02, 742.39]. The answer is 4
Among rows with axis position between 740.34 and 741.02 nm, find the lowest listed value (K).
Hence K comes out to 4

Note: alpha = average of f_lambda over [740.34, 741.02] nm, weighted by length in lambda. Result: 4.01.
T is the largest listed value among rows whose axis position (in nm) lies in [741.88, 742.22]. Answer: 3.97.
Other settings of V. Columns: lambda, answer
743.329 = 4.05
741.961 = 3.94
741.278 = 3.95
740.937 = 4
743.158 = 4.06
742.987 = 4.07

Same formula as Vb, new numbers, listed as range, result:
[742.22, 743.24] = 4.07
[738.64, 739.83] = 3.99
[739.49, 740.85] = 4.02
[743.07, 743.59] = 4.06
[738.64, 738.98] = 3.95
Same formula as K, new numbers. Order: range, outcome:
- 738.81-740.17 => 3.94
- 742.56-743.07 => 4.06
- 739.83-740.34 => 3.98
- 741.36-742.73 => 3.91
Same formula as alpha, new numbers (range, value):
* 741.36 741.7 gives 3.92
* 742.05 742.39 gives 3.98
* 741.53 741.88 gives 3.92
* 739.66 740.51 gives 3.99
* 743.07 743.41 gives 4.06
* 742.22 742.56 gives 4.02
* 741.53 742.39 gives 3.95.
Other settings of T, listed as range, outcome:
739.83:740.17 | 3.98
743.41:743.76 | 4.04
